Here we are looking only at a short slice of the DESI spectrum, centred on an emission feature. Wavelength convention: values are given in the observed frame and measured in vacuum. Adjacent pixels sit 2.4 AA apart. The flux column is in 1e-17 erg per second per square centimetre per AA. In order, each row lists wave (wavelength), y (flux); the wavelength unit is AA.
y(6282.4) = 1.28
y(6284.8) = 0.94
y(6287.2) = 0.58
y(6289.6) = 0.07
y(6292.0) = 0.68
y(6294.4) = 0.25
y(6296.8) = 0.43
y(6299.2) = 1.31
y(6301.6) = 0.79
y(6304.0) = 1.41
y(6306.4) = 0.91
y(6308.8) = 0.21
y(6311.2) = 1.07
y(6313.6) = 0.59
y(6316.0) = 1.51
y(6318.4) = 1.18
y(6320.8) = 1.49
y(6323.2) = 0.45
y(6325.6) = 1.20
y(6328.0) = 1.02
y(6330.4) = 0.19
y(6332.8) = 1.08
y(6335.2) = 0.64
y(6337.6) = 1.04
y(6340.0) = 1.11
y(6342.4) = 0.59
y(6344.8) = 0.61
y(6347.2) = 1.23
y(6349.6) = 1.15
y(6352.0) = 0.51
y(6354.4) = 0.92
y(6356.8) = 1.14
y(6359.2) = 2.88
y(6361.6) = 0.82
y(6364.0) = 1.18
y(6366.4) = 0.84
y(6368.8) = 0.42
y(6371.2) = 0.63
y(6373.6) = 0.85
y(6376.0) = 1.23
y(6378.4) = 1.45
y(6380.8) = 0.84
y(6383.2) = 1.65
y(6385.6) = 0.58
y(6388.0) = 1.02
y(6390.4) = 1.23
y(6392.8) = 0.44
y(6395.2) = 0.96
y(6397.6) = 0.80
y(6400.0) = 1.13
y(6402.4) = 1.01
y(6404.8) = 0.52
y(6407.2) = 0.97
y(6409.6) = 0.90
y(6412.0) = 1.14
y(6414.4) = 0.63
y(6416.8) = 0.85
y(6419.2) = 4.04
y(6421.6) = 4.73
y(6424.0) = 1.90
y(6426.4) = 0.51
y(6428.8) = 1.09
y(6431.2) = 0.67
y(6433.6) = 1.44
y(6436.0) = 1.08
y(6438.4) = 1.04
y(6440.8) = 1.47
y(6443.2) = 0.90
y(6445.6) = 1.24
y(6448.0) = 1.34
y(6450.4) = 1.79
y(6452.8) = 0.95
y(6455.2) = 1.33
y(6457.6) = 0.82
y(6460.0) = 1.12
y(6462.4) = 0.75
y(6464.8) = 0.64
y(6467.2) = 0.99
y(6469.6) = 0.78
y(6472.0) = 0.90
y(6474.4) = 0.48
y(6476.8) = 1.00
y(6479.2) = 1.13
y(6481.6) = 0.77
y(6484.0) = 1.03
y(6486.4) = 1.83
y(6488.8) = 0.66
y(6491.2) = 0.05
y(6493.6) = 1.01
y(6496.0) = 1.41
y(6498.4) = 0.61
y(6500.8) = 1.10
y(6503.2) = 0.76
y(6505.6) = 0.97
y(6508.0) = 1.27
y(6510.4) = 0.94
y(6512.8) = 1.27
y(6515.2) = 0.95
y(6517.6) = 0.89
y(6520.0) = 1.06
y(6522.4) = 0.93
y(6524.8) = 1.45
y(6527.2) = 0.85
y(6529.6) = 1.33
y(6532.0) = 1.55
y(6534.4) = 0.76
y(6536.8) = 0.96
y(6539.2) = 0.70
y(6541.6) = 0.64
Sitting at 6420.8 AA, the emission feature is [O III]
